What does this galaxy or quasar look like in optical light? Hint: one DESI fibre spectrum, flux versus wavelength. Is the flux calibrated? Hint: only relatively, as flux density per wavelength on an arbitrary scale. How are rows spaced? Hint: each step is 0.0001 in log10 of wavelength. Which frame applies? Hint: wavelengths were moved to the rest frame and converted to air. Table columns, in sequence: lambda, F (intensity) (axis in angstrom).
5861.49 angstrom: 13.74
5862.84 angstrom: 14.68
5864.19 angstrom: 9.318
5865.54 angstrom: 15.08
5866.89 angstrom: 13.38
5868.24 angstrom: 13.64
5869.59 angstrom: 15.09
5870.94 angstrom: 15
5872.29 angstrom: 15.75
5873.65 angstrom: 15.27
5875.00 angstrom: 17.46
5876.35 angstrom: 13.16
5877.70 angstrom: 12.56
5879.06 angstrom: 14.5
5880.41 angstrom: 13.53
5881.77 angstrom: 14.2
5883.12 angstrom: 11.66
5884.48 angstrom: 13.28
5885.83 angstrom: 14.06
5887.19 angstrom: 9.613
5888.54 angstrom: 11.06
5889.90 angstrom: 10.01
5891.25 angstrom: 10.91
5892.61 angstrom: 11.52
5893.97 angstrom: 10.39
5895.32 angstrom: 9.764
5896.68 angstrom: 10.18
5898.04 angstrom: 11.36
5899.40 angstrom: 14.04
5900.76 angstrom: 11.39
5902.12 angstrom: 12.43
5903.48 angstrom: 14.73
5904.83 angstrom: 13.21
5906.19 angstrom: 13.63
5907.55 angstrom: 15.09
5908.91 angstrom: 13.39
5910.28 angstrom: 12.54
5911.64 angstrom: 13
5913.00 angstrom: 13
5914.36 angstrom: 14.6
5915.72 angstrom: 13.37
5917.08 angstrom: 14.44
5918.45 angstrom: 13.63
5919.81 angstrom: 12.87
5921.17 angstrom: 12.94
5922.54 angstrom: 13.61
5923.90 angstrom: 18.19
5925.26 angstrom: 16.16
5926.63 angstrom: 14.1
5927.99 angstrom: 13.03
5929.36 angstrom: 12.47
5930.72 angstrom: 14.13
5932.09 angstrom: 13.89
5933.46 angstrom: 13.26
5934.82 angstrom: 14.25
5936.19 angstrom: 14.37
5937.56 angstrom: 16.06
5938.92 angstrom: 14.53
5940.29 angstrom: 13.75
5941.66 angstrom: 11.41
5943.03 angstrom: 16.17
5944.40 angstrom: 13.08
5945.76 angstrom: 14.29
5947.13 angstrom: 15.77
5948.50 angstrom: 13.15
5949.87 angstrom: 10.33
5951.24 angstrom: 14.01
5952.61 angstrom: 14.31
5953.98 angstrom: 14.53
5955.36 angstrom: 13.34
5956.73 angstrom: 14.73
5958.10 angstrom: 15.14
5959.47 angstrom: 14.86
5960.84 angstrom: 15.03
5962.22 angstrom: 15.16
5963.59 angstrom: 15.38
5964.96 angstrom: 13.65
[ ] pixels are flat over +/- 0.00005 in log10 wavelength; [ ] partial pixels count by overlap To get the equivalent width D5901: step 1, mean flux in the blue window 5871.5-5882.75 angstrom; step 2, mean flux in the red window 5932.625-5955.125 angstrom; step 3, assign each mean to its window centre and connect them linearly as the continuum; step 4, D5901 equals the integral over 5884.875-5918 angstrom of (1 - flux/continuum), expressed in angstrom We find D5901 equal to 4.30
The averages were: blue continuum 14.5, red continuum 13.9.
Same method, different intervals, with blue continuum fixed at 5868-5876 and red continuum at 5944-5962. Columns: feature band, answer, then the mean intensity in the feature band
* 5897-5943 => 2.7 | 13.7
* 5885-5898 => 3.6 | 10.9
